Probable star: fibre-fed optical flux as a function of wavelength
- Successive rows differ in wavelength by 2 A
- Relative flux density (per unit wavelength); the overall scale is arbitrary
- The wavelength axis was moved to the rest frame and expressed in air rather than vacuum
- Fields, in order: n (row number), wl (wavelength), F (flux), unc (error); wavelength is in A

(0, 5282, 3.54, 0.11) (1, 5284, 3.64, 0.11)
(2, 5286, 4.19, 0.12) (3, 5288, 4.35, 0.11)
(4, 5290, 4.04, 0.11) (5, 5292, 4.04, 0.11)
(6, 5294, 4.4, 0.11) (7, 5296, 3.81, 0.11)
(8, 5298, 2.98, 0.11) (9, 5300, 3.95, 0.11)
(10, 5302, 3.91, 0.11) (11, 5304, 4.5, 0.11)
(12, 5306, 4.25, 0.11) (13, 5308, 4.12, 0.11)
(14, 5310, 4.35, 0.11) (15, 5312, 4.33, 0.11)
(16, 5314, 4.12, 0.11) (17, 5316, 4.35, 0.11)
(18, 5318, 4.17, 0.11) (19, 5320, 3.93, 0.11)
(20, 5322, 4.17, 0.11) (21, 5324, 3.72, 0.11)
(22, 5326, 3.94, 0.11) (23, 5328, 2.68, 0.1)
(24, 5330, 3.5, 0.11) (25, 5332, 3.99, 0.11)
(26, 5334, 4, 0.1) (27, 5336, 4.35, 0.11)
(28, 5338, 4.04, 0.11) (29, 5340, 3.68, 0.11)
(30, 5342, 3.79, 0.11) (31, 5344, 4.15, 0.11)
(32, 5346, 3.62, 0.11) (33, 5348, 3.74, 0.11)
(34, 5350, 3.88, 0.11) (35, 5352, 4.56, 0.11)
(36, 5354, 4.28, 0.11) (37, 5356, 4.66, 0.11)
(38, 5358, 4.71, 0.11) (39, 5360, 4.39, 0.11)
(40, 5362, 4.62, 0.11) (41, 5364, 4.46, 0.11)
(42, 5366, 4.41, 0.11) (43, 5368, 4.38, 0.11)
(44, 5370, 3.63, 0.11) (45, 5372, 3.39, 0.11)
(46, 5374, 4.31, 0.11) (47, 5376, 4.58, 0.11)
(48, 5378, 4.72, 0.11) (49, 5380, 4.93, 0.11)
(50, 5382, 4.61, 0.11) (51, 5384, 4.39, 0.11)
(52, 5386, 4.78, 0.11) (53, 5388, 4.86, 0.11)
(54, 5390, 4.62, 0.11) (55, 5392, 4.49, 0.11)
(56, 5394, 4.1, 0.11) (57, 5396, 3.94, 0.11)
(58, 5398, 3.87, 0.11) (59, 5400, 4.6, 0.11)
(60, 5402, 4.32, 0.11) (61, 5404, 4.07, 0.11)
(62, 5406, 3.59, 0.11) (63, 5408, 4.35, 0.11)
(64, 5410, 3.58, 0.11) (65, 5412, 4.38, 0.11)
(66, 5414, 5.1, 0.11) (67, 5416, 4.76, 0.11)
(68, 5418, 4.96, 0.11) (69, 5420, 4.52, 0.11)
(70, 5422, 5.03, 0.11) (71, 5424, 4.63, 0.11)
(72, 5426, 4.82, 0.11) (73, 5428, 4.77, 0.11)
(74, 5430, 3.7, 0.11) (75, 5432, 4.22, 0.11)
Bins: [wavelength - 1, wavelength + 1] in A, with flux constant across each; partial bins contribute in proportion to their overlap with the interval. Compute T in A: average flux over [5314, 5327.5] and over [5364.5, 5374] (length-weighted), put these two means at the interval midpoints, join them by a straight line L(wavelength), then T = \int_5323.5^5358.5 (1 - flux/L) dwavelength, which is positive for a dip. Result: 0.5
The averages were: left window 4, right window 4.02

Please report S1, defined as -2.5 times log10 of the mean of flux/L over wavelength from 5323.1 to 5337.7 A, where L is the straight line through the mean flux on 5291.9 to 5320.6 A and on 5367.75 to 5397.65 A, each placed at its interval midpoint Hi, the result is 0.115 mag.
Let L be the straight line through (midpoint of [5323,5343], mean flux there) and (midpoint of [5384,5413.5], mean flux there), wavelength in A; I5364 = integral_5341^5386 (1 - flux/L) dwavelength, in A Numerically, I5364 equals -3.2 A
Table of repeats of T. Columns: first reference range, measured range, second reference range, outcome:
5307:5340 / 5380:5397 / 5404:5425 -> -0.68 A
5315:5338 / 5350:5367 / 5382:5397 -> -1.17 A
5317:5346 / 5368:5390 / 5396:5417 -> -1.72 A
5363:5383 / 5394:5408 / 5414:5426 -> 1.61 A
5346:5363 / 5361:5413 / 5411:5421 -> 2.62 A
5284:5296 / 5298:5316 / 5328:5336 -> -0.74 A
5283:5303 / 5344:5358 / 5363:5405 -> 0.12 A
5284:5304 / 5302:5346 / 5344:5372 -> 1.00 A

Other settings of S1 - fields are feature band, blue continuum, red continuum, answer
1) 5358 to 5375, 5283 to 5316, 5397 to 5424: 0.01 mag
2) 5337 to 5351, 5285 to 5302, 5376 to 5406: 0.10 mag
